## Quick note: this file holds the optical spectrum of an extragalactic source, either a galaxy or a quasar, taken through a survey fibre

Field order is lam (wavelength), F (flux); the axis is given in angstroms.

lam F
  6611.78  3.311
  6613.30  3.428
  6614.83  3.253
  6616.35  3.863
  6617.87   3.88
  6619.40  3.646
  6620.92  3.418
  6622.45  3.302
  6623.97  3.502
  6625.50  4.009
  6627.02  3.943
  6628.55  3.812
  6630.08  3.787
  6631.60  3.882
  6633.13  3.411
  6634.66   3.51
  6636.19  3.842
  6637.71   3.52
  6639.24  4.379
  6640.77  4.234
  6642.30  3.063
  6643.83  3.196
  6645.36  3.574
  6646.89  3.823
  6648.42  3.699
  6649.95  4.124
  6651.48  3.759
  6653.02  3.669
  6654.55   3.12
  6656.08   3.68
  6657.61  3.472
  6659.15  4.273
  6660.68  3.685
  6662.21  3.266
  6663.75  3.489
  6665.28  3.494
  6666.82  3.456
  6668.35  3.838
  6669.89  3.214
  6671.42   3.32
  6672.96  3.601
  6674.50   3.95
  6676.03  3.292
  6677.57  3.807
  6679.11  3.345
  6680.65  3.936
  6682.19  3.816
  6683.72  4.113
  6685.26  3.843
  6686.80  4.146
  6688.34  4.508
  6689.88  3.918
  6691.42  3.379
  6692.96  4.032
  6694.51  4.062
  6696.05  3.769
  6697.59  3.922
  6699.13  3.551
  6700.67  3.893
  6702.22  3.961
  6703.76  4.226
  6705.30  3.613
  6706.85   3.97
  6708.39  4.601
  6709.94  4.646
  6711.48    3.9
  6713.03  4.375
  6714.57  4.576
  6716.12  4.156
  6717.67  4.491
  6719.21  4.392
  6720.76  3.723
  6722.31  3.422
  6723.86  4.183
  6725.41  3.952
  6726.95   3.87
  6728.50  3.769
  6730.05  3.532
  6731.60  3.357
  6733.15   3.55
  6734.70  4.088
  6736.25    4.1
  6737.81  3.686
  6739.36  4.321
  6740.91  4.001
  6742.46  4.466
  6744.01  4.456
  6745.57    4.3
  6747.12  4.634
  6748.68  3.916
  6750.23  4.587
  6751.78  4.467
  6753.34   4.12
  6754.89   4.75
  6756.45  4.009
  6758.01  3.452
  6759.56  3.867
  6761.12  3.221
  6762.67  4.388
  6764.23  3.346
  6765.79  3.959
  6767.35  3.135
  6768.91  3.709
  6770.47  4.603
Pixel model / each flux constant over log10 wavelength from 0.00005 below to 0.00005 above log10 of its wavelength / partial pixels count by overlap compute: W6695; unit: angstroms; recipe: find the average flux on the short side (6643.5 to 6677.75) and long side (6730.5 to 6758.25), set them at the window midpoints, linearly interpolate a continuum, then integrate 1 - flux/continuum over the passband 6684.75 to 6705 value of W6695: -0.6 angstroms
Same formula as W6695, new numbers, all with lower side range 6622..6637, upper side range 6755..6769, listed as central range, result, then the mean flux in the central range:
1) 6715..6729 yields -1.1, 4.01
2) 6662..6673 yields 0.7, 3.46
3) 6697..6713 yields -1.4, 4.05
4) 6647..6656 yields 0.1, 3.69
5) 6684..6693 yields -0.6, 3.97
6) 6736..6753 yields -2.5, 4.27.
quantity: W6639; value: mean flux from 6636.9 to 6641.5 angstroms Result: 4.05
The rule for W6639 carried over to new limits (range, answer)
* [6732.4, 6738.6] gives 3.85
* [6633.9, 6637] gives 3.68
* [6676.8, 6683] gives 3.73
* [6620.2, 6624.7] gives 3.41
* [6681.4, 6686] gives 3.93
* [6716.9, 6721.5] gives 4.21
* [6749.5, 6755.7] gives 4.48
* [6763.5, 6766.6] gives 3.65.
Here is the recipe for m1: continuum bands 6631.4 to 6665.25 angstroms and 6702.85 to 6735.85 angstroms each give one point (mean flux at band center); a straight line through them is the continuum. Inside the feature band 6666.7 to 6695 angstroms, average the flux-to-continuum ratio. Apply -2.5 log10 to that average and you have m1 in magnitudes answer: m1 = 0.016 mag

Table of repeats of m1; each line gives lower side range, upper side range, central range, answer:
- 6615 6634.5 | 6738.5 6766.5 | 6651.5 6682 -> 0.07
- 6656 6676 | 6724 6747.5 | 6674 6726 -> -0.06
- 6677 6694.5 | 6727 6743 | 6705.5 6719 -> -0.11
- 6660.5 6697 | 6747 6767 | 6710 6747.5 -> -0.04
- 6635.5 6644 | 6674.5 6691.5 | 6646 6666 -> 0.04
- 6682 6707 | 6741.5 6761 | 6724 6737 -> 0.09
